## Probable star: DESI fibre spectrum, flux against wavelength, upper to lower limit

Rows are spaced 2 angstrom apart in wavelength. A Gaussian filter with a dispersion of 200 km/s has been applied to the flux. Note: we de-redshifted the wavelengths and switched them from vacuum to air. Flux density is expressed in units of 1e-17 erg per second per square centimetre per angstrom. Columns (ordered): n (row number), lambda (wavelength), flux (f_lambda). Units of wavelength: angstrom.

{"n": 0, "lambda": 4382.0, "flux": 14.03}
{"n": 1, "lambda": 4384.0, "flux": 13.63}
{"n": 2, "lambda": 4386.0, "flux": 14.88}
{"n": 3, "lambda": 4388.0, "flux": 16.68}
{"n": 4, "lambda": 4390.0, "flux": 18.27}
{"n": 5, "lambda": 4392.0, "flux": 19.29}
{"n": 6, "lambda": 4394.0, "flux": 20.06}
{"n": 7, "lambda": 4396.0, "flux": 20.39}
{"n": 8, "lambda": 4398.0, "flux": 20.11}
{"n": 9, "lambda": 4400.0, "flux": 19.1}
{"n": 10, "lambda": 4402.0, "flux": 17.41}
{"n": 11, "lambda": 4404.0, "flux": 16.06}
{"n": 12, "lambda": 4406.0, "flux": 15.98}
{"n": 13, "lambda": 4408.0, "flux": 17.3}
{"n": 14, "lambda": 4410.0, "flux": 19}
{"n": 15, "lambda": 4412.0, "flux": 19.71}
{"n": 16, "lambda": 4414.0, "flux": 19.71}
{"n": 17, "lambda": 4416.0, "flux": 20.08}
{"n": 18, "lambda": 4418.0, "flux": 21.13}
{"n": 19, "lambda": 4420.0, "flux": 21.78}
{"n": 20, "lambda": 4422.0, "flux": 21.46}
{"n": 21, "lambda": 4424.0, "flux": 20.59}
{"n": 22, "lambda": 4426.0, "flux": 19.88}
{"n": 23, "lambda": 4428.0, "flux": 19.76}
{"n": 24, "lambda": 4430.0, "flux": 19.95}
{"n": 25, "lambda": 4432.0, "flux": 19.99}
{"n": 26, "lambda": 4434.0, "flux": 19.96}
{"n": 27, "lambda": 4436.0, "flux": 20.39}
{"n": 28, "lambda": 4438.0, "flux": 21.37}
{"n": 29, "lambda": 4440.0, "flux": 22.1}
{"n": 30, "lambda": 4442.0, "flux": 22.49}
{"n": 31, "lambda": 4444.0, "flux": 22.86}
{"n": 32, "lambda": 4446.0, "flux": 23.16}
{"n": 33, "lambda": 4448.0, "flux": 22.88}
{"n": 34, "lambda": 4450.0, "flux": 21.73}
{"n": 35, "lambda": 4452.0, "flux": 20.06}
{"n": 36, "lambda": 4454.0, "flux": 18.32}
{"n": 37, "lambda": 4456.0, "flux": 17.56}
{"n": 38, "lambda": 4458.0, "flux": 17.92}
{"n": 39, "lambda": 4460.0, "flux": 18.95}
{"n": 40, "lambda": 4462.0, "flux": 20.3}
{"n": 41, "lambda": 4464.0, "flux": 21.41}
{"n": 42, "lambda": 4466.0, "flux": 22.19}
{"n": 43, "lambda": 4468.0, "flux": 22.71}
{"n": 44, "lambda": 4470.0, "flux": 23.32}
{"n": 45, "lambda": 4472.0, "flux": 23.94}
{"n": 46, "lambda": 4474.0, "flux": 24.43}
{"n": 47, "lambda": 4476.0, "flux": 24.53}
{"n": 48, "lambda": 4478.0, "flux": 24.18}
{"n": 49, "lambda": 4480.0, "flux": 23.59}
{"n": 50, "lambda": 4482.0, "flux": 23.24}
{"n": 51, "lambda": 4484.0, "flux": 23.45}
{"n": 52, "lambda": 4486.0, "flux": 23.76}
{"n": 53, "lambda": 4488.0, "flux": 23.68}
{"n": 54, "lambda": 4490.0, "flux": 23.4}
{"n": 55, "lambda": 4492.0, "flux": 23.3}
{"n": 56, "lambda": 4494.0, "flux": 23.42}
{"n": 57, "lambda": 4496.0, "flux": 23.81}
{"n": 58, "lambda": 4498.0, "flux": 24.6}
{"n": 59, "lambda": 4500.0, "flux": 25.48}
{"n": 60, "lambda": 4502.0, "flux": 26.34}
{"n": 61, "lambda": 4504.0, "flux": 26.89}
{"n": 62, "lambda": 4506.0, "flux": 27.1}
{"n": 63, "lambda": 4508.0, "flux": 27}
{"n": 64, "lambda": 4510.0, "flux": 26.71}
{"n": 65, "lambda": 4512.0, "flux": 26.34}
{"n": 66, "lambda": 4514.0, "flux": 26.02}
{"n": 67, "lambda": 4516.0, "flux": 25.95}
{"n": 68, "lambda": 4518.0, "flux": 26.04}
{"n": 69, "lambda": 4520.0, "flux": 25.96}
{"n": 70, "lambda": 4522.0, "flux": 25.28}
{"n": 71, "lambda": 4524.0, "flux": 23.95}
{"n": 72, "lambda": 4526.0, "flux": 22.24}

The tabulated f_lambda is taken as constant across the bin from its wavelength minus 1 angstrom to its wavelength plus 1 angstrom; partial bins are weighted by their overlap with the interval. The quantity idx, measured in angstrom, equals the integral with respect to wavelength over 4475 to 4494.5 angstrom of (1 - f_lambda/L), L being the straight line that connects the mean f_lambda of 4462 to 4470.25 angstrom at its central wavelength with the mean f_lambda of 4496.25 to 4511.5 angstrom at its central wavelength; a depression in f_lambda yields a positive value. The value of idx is 0.3 angstrom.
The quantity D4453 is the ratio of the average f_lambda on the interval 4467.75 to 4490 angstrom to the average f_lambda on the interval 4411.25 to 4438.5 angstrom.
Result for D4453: 1.16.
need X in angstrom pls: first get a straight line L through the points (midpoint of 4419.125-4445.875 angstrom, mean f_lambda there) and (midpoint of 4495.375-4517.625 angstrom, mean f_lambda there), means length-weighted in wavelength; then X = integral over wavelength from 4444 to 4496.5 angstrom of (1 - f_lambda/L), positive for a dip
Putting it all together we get 3.0 angstrom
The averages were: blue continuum 21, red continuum 26.1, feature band 22.3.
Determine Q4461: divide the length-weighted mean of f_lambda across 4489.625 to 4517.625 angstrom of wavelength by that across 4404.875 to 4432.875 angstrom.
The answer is 1.29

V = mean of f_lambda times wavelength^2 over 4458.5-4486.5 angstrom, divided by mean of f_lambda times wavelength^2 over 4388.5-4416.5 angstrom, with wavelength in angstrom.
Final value 1.3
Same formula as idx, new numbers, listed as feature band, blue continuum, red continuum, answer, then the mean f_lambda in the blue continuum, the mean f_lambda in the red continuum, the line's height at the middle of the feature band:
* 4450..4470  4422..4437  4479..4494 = 1.6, 20.2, 23.5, 21.9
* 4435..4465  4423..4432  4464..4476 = 1.3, 20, 23.3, 21.7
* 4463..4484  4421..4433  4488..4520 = 0.0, 20.3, 25.5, 23.4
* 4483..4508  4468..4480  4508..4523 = 0.4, 23.9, 26.1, 25.1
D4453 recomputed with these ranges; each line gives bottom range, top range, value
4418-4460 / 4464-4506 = 1.16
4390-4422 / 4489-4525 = 1.33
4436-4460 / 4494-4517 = 1.24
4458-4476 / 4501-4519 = 1.20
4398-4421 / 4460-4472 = 1.16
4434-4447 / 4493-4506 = 1.15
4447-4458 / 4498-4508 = 1.32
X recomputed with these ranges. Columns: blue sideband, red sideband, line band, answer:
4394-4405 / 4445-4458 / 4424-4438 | -0.27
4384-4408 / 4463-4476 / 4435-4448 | -0.63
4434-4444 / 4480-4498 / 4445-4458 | 0.96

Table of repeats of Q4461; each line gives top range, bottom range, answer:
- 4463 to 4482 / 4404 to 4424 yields 1.20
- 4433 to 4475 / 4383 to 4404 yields 1.19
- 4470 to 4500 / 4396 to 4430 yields 1.23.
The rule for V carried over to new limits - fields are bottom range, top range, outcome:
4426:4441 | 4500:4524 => 1.33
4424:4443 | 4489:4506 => 1.24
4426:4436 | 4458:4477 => 1.13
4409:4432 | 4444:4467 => 1.03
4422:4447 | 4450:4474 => 1.00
